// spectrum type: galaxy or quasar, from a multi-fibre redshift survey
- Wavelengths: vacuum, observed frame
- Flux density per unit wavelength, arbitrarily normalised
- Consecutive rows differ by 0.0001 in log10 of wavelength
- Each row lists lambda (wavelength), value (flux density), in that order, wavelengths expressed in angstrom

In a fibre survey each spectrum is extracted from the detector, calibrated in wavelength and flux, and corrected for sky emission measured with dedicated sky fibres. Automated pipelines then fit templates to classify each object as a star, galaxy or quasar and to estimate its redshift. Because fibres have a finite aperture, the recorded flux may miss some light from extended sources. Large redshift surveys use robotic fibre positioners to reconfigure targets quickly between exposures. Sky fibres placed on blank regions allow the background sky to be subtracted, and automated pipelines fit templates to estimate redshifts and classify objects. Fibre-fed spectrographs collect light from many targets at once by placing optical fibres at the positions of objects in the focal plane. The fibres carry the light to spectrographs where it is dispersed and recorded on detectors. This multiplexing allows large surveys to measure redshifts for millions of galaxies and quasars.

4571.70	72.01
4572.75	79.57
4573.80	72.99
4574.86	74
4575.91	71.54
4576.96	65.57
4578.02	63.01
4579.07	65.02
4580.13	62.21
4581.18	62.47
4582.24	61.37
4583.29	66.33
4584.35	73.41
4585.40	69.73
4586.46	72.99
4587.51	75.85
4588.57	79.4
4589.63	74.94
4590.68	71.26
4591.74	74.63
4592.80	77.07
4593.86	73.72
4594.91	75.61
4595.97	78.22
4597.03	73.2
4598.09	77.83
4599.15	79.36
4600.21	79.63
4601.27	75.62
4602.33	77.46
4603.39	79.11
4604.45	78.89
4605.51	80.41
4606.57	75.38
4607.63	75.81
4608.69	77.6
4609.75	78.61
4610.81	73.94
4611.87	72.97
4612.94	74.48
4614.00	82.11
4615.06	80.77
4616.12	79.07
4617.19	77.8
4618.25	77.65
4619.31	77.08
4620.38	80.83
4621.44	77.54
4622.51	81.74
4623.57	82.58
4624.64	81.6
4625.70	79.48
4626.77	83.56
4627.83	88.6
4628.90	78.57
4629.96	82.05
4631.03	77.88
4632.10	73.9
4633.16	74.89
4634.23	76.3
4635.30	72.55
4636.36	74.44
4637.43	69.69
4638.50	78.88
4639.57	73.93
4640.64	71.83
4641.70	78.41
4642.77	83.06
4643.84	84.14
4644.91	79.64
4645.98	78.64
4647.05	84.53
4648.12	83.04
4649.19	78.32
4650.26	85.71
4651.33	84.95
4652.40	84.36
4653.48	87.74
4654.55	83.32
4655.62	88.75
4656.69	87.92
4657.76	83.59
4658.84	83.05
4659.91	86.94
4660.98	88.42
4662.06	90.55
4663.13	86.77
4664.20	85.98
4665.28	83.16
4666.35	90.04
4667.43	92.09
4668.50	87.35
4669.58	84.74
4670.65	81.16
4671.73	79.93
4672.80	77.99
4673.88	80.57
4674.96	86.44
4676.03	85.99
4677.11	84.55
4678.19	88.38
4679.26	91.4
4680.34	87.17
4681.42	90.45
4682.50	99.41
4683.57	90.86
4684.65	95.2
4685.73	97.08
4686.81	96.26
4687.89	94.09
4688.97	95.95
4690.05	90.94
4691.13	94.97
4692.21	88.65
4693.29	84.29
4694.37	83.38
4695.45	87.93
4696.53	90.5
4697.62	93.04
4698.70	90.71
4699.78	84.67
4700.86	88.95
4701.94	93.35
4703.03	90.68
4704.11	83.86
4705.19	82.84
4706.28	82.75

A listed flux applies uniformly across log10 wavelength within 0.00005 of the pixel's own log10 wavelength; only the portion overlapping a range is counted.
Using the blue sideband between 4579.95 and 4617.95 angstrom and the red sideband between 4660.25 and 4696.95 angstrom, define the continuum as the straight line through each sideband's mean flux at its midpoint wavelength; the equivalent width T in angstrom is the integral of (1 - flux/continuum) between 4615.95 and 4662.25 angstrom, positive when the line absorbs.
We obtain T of 0.6 angstrom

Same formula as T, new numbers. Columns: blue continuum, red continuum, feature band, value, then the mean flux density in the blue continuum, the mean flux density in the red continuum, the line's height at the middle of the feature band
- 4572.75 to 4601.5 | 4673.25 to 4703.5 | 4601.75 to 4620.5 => -0.31 angstrom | 72.2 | 90.2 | 76.5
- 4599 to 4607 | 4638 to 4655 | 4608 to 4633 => 0.12 angstrom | 78.2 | 81.3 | 79.4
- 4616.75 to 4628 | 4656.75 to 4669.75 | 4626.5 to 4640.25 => 0.85 angstrom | 80.6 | 87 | 82.3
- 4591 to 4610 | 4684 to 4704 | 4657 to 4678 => 0.41 angstrom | 77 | 91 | 87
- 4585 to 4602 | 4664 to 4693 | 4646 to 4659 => 0.07 angstrom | 75.6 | 88.9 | 84.8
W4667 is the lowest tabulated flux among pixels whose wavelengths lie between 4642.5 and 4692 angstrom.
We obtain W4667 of 77.99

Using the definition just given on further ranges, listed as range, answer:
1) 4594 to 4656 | 69.69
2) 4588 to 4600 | 71.26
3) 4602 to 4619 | 72.97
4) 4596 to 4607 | 73.2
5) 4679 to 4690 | 87.17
